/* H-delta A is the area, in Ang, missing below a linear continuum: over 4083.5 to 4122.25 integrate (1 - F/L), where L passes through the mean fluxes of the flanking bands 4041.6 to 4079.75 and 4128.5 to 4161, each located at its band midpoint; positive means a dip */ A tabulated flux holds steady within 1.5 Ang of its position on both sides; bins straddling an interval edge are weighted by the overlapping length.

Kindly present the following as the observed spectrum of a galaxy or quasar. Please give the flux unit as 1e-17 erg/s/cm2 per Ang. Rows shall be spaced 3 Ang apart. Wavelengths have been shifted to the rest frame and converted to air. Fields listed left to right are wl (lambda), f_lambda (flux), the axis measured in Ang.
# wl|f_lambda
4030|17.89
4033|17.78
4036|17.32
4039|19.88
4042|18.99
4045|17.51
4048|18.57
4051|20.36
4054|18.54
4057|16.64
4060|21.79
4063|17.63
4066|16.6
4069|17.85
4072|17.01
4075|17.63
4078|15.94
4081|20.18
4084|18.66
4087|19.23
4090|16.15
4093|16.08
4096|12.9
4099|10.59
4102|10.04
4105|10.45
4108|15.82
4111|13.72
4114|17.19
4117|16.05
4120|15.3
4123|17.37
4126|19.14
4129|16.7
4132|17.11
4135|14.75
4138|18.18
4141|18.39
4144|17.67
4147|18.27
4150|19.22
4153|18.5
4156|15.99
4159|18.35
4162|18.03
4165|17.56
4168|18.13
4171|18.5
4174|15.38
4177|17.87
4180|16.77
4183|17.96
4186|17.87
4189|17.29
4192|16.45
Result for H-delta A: 6.7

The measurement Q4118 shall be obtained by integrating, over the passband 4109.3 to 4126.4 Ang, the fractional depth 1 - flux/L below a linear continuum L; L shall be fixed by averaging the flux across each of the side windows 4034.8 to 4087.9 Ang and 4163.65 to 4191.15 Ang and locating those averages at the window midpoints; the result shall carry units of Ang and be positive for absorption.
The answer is 1.55 Ang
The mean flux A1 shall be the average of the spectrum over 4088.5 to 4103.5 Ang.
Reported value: 13.2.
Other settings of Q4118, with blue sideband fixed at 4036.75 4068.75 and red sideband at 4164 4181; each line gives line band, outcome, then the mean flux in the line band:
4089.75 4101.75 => 3.2 Ang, 13.3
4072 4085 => 0.3 Ang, 18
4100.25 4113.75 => 3.8 Ang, 12.9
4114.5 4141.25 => 1.3 Ang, 16.9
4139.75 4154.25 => -0.6 Ang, 18.4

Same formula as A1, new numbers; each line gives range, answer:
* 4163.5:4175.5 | 17.4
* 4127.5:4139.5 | 16.7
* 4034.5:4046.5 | 18.4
